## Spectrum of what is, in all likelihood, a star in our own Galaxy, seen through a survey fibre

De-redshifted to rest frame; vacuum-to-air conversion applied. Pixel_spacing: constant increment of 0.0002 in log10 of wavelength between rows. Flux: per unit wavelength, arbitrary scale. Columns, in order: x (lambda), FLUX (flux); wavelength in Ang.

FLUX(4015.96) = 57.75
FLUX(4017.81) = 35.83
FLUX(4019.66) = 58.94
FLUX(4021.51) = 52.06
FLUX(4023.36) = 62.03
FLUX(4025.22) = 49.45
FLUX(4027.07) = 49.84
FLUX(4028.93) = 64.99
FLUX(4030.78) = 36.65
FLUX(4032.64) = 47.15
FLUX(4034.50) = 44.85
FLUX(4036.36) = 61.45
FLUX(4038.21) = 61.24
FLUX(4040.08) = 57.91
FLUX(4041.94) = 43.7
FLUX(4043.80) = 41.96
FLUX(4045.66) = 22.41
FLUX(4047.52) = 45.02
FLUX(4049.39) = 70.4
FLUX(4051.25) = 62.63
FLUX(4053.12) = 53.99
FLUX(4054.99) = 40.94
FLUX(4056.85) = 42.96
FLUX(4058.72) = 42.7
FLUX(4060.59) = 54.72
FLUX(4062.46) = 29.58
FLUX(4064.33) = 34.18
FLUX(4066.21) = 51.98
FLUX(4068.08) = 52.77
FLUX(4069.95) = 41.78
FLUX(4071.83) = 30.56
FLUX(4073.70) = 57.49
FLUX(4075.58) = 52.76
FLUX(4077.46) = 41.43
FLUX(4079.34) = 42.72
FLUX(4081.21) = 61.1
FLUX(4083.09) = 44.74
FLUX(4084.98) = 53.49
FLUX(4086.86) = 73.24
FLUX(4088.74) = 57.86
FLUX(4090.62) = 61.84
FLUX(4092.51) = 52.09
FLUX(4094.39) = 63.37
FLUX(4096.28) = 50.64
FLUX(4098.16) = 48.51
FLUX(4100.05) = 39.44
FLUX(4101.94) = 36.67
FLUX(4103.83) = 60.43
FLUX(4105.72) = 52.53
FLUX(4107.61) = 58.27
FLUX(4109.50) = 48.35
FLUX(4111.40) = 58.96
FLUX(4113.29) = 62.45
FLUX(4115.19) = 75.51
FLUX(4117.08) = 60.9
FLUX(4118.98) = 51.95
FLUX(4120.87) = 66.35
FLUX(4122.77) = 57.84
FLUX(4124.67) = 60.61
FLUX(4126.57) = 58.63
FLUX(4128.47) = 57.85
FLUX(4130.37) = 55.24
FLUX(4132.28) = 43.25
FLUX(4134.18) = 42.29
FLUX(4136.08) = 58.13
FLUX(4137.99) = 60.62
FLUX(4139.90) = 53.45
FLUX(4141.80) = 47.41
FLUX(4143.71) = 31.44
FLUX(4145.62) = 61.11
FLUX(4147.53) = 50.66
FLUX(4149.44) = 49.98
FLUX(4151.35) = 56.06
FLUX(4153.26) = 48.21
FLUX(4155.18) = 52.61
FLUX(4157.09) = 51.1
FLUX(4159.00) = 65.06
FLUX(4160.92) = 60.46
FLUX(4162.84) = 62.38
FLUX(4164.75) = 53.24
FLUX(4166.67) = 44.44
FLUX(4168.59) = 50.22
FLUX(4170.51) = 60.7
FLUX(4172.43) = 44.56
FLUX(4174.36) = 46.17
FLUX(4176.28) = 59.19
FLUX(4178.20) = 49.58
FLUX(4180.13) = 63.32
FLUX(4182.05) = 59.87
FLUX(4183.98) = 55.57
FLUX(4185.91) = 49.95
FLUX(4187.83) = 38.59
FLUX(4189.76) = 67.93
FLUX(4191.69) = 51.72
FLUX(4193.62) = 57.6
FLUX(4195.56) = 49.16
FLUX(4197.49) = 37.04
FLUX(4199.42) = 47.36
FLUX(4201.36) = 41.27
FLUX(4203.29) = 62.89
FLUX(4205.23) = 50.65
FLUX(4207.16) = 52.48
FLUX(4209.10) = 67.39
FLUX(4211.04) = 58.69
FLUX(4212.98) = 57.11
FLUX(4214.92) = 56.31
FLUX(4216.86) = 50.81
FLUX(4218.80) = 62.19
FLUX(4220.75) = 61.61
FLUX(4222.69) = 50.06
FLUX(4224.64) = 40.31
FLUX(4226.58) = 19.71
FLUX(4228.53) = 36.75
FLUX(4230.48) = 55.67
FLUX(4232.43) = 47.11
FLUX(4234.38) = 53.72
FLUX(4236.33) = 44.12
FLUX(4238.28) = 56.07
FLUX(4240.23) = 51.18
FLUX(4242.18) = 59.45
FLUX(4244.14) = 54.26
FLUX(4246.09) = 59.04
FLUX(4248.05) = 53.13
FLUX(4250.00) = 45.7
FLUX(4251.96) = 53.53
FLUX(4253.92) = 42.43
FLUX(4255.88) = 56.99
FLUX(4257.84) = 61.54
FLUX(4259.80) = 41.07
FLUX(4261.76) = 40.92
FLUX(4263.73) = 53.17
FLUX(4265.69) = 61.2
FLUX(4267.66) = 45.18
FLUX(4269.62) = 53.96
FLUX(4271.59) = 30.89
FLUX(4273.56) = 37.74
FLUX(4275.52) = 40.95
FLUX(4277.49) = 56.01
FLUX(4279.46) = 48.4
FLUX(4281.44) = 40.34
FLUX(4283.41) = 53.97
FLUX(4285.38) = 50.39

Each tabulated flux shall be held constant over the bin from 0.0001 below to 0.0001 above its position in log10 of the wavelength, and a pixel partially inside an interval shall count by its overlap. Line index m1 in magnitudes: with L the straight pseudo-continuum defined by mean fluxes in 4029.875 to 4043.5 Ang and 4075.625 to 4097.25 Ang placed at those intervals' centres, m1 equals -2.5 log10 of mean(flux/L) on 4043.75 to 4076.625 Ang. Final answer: 0.13 mag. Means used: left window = 50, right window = 54.7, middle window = 46.1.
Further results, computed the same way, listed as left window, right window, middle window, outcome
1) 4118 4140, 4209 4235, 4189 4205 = 0.01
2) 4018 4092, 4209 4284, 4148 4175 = -0.07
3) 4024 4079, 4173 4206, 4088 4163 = -0.09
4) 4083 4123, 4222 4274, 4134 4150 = 0.07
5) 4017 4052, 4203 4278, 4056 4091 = 0.05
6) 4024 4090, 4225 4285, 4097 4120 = -0.11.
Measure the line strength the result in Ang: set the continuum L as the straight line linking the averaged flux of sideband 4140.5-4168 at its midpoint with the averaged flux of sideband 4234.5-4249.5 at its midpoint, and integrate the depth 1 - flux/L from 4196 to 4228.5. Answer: 1.6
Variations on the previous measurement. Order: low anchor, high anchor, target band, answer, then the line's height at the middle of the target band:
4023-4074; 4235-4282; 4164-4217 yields -4.23 Ang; 49.1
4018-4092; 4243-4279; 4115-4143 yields -3.47 Ang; 49.8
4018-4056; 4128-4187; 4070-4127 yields -2.64 Ang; 52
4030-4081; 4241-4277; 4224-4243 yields 1.11 Ang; 49.3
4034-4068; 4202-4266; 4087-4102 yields -1.34 Ang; 49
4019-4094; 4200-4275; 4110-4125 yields -3.30 Ang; 50.4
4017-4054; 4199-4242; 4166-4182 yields -0.50 Ang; 51.2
